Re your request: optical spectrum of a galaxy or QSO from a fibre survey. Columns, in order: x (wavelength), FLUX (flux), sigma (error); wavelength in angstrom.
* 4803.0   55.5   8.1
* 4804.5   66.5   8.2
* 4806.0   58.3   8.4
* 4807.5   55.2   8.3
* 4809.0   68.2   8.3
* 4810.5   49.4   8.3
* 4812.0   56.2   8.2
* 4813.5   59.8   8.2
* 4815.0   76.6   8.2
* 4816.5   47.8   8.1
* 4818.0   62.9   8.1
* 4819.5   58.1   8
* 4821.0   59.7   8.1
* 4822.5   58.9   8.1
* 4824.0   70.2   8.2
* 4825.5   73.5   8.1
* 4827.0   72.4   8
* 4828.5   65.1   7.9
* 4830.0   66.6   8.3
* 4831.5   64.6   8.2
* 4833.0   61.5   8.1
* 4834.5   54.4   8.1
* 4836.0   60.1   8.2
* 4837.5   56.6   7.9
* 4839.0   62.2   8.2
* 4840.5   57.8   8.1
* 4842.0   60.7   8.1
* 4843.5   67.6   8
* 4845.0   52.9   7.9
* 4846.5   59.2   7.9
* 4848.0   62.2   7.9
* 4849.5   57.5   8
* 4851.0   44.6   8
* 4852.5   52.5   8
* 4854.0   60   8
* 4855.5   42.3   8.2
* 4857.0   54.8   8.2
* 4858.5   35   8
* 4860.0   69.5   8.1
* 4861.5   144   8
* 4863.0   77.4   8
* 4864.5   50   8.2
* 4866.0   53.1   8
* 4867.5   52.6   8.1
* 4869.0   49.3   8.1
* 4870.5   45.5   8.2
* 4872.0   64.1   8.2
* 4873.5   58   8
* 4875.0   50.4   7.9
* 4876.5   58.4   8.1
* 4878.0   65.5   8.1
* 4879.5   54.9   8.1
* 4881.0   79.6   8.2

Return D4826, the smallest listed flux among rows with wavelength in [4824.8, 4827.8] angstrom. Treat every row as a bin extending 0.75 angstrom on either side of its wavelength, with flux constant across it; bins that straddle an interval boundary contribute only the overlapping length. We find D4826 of 72.4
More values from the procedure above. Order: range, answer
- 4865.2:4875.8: 45.5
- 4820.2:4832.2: 58.9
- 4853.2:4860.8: 35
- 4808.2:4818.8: 47.8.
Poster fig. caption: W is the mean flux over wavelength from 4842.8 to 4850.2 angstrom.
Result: 59.8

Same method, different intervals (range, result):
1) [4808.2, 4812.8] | 57.9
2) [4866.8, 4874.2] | 53.9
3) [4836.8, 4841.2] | 58.9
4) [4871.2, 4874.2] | 60.8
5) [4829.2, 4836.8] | 61.4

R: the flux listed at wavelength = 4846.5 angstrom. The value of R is 59.2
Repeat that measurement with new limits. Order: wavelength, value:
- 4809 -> 68.2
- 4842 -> 60.7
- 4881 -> 79.6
